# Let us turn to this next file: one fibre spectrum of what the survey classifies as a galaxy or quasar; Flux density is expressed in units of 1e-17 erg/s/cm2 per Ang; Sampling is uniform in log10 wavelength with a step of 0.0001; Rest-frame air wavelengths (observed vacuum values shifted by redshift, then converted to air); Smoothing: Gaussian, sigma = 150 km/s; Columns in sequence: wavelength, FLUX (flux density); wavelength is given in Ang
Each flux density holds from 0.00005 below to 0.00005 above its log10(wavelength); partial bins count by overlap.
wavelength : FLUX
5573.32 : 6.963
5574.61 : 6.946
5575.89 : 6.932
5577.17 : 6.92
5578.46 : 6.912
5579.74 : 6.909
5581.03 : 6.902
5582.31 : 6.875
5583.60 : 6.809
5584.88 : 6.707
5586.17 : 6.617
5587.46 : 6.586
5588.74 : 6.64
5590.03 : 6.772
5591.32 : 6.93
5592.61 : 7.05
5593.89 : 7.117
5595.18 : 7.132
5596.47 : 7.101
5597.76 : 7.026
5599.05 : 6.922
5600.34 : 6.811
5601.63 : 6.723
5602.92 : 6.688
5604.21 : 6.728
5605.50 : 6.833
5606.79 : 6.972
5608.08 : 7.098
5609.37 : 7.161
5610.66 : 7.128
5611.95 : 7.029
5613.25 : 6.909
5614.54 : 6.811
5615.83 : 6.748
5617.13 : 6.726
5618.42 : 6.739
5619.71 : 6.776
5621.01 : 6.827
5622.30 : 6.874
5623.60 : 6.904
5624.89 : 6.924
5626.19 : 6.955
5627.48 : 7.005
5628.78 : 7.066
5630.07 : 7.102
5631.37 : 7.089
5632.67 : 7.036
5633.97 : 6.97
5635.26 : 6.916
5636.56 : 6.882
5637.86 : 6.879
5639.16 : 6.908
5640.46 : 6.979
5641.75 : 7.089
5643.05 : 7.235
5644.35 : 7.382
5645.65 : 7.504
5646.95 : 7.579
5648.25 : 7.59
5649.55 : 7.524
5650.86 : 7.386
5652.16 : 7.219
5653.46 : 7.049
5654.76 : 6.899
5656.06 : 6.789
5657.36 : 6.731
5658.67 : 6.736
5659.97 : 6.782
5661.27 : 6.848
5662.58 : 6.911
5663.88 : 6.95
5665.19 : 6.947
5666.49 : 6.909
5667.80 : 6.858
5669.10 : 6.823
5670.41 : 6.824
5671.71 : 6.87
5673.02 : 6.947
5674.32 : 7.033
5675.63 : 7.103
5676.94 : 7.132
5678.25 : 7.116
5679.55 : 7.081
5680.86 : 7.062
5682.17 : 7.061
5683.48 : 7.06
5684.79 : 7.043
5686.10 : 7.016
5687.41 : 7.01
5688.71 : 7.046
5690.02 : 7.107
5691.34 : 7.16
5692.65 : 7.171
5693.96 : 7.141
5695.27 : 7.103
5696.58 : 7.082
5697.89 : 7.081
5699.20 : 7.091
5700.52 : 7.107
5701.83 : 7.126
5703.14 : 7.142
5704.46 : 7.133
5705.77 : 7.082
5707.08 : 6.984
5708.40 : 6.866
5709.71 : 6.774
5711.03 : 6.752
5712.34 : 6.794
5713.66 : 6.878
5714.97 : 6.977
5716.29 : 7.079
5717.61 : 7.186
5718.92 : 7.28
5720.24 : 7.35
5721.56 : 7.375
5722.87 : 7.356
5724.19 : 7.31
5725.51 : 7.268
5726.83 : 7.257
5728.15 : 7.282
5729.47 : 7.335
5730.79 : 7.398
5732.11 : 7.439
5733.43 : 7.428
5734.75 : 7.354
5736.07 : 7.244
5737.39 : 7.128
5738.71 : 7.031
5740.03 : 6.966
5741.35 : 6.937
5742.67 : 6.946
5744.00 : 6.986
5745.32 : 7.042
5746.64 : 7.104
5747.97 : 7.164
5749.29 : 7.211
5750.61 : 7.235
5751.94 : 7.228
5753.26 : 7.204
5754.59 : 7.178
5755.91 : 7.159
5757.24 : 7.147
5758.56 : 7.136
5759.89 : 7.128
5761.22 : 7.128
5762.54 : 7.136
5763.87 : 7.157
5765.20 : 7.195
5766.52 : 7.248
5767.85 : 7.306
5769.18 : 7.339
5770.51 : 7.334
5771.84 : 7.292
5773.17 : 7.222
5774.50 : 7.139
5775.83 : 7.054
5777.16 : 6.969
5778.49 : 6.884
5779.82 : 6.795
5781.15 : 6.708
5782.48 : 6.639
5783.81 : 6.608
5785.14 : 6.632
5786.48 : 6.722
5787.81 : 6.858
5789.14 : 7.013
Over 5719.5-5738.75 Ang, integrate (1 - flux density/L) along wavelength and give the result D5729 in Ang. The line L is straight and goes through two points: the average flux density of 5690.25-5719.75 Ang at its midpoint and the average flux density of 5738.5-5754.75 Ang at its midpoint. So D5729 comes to -0.6 Ang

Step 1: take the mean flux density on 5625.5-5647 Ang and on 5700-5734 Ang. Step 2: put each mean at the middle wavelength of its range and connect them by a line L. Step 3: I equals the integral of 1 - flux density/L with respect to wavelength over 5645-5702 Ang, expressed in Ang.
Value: 0.4 Ang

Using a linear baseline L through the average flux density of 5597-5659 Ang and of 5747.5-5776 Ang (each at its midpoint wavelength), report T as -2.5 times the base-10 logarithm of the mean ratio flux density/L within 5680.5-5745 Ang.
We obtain 0.00 mag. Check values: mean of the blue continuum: 7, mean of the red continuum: 7.2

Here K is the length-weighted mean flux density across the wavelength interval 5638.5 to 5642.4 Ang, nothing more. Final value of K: 7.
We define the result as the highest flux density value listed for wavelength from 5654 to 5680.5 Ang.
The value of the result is 7.132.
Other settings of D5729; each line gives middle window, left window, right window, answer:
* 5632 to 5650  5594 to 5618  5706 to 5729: -0.5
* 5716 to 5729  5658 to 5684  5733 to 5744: -0.4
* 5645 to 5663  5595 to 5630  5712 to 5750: -0.3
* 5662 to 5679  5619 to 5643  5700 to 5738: 0.2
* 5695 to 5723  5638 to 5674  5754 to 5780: 0.1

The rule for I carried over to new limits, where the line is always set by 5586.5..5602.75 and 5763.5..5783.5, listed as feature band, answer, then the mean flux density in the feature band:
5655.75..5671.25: 0.3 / 6.84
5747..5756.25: -0.2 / 7.2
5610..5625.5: 0.1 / 6.87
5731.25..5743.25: -0.2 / 7.17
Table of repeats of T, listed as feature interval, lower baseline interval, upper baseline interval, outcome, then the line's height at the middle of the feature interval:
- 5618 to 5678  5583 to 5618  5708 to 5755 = -0.01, 6.98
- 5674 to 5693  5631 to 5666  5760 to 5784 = 0.00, 7.07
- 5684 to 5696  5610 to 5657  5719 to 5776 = 0.01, 7.12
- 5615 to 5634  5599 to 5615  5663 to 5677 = 0.00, 6.92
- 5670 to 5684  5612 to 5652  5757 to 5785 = 0.00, 7.05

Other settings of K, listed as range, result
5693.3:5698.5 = 7.11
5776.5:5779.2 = 6.93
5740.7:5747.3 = 7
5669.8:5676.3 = 6.96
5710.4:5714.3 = 6.81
